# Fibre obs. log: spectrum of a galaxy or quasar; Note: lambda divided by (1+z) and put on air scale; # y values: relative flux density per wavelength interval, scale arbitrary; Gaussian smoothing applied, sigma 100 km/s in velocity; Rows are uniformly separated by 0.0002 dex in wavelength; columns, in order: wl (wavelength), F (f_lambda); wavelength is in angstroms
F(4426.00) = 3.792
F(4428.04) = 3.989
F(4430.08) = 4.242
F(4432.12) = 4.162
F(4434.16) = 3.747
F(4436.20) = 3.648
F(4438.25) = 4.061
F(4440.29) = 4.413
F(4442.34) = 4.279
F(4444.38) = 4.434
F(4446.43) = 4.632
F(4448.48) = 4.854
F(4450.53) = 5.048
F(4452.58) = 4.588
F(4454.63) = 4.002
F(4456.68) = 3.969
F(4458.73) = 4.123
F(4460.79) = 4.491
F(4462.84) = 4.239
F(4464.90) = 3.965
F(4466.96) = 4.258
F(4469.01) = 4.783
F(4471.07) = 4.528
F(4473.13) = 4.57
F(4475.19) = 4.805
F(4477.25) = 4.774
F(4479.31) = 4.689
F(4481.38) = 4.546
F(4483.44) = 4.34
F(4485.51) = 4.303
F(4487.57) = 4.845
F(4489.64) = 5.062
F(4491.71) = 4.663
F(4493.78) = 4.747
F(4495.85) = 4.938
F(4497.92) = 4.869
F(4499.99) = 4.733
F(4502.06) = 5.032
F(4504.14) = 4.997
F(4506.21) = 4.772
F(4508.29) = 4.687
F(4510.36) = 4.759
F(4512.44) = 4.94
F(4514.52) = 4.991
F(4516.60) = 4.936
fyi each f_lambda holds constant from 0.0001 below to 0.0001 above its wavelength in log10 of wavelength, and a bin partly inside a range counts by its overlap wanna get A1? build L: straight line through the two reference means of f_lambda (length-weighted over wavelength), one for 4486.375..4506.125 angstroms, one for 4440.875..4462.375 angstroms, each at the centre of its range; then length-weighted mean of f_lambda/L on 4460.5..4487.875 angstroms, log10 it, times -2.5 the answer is 0.04 mag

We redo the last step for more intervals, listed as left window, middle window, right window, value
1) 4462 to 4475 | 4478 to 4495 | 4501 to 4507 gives 0.007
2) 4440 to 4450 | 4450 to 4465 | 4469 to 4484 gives 0.069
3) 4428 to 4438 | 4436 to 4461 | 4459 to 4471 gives -0.056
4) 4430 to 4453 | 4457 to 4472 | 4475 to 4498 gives 0.050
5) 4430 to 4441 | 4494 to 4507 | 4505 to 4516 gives -0.035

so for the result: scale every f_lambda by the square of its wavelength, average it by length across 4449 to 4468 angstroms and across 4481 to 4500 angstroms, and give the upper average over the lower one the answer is 1.11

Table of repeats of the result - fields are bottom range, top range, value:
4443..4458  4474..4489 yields 1.04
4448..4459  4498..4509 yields 1.12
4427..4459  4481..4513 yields 1.14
